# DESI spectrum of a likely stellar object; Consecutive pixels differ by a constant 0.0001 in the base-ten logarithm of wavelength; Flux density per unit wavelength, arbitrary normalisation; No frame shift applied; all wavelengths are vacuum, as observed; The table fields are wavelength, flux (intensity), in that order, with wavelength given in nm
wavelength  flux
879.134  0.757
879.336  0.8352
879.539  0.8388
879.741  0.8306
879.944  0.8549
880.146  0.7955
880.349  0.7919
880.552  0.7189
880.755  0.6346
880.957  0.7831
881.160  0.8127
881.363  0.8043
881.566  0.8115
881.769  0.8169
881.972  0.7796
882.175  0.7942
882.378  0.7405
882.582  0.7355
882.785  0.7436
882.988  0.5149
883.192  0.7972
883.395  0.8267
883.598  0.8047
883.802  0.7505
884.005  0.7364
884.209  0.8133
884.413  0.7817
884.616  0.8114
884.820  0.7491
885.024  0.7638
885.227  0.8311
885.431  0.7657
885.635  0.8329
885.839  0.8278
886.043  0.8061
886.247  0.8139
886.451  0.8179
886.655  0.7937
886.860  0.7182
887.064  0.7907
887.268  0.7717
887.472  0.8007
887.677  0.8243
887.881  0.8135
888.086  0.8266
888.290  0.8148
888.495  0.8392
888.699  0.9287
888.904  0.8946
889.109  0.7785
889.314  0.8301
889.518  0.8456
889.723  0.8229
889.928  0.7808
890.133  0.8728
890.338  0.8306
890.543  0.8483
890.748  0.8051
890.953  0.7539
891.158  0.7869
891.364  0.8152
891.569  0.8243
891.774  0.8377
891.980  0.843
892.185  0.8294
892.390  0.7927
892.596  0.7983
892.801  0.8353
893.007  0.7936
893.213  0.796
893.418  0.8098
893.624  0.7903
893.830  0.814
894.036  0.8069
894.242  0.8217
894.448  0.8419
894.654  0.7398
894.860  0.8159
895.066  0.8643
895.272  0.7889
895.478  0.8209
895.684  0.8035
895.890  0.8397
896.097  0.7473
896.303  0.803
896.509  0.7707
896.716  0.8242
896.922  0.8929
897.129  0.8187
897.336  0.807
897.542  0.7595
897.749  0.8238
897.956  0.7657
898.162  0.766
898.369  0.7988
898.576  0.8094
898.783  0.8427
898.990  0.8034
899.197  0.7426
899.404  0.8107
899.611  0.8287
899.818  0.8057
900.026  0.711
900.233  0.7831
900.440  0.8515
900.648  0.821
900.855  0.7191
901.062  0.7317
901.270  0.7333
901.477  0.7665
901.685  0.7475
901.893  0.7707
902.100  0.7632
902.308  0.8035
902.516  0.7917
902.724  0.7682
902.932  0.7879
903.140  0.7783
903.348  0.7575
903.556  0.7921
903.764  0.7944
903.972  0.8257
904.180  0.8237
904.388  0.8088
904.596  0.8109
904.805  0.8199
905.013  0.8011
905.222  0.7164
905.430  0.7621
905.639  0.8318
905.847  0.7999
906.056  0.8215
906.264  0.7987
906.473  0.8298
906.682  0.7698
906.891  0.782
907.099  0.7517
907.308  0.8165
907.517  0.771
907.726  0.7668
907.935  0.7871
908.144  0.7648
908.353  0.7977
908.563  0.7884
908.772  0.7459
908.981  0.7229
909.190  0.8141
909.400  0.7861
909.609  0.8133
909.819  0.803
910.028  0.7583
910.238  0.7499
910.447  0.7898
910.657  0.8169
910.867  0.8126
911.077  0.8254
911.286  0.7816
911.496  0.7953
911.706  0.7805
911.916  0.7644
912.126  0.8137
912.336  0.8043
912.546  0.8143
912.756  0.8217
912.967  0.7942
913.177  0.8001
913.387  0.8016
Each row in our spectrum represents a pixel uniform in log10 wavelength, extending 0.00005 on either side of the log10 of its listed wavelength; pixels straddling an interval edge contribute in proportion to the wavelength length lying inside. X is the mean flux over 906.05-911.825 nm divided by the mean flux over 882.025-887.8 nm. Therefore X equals 1.0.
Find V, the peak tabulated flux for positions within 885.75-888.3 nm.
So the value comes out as 0.8278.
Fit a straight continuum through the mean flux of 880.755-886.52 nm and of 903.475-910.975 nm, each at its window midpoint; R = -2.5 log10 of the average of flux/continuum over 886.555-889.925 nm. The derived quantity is -0.05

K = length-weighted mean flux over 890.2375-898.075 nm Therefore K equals 0.809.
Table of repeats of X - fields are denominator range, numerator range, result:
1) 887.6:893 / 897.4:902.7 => 0.95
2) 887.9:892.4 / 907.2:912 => 0.95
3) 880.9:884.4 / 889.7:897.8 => 1.06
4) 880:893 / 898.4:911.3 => 0.99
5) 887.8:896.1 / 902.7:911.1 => 0.96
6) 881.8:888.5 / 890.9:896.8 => 1.03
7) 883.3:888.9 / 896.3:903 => 0.98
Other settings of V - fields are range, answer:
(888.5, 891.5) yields 0.9287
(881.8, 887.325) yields 0.8329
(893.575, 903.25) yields 0.8929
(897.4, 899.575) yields 0.8427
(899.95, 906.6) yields 0.8515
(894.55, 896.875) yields 0.8643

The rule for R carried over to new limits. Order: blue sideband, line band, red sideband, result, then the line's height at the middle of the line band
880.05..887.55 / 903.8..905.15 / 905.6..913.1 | -0.03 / 0.788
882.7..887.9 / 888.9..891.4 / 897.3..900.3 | -0.05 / 0.784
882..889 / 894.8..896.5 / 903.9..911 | -0.02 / 0.79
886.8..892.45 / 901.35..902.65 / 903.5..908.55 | 0.04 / 0.8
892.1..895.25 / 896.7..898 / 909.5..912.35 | -0.01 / 0.806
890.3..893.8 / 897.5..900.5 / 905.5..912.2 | 0.01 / 0.802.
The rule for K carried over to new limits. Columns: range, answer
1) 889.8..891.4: 0.811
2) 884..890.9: 0.812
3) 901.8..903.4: 0.778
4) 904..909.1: 0.788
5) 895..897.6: 0.811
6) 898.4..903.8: 0.781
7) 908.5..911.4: 0.786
